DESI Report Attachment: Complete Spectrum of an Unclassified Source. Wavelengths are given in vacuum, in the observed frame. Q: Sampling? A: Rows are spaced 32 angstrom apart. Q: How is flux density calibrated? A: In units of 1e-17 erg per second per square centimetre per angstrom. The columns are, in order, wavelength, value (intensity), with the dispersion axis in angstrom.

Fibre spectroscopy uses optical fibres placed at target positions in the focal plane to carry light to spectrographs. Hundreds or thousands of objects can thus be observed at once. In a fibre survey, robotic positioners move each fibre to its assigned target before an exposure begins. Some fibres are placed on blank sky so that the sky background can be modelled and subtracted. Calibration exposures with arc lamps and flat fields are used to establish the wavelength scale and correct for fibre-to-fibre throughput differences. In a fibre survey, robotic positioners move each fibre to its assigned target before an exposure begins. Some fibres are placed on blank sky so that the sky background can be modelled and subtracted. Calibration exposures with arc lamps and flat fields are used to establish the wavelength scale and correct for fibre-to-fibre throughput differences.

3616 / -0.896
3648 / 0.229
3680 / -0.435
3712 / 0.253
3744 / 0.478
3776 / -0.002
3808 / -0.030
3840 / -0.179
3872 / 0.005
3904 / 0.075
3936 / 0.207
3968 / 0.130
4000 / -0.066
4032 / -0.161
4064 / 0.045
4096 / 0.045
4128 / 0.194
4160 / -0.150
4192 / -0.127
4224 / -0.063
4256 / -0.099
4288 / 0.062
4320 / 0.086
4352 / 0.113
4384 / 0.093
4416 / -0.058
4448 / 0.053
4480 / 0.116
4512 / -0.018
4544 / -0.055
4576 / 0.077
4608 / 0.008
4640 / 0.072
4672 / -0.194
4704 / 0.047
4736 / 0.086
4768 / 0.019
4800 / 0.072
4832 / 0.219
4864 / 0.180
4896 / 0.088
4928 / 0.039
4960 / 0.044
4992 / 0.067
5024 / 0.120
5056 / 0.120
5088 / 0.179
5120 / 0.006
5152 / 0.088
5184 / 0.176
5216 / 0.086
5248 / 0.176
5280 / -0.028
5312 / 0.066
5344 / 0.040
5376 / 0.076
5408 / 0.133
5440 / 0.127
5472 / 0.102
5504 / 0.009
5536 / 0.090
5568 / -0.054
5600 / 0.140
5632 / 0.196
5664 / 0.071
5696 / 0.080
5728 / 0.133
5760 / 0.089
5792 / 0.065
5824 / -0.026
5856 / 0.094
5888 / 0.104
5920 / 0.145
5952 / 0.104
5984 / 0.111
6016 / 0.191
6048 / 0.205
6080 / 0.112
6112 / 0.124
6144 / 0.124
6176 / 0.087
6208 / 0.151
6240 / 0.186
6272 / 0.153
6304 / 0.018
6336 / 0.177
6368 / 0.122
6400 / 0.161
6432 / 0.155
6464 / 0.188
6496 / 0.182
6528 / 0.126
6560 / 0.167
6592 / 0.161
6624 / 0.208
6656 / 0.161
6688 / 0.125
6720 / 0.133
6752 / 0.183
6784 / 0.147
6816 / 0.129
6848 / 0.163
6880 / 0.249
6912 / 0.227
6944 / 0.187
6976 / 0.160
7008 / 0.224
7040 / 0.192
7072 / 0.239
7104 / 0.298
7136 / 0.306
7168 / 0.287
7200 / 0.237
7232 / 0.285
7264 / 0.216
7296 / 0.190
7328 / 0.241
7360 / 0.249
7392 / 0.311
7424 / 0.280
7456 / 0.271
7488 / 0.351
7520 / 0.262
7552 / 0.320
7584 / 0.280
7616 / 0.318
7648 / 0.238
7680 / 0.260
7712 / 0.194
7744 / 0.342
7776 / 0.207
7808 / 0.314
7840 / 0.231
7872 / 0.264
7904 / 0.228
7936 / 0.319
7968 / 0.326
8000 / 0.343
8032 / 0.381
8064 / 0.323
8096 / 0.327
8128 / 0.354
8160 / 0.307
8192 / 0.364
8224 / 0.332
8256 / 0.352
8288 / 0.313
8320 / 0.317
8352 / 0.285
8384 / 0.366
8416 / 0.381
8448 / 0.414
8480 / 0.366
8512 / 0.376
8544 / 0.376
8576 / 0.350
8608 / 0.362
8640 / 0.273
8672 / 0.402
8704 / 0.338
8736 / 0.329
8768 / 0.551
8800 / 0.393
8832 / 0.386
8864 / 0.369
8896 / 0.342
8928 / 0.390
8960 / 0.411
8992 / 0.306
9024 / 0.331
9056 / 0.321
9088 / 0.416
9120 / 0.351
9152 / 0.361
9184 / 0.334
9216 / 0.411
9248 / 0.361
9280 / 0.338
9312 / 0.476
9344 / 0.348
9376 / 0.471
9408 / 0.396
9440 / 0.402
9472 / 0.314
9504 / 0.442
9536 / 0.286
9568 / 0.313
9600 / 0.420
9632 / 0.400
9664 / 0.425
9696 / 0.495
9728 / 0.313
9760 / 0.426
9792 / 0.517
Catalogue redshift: 0.772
